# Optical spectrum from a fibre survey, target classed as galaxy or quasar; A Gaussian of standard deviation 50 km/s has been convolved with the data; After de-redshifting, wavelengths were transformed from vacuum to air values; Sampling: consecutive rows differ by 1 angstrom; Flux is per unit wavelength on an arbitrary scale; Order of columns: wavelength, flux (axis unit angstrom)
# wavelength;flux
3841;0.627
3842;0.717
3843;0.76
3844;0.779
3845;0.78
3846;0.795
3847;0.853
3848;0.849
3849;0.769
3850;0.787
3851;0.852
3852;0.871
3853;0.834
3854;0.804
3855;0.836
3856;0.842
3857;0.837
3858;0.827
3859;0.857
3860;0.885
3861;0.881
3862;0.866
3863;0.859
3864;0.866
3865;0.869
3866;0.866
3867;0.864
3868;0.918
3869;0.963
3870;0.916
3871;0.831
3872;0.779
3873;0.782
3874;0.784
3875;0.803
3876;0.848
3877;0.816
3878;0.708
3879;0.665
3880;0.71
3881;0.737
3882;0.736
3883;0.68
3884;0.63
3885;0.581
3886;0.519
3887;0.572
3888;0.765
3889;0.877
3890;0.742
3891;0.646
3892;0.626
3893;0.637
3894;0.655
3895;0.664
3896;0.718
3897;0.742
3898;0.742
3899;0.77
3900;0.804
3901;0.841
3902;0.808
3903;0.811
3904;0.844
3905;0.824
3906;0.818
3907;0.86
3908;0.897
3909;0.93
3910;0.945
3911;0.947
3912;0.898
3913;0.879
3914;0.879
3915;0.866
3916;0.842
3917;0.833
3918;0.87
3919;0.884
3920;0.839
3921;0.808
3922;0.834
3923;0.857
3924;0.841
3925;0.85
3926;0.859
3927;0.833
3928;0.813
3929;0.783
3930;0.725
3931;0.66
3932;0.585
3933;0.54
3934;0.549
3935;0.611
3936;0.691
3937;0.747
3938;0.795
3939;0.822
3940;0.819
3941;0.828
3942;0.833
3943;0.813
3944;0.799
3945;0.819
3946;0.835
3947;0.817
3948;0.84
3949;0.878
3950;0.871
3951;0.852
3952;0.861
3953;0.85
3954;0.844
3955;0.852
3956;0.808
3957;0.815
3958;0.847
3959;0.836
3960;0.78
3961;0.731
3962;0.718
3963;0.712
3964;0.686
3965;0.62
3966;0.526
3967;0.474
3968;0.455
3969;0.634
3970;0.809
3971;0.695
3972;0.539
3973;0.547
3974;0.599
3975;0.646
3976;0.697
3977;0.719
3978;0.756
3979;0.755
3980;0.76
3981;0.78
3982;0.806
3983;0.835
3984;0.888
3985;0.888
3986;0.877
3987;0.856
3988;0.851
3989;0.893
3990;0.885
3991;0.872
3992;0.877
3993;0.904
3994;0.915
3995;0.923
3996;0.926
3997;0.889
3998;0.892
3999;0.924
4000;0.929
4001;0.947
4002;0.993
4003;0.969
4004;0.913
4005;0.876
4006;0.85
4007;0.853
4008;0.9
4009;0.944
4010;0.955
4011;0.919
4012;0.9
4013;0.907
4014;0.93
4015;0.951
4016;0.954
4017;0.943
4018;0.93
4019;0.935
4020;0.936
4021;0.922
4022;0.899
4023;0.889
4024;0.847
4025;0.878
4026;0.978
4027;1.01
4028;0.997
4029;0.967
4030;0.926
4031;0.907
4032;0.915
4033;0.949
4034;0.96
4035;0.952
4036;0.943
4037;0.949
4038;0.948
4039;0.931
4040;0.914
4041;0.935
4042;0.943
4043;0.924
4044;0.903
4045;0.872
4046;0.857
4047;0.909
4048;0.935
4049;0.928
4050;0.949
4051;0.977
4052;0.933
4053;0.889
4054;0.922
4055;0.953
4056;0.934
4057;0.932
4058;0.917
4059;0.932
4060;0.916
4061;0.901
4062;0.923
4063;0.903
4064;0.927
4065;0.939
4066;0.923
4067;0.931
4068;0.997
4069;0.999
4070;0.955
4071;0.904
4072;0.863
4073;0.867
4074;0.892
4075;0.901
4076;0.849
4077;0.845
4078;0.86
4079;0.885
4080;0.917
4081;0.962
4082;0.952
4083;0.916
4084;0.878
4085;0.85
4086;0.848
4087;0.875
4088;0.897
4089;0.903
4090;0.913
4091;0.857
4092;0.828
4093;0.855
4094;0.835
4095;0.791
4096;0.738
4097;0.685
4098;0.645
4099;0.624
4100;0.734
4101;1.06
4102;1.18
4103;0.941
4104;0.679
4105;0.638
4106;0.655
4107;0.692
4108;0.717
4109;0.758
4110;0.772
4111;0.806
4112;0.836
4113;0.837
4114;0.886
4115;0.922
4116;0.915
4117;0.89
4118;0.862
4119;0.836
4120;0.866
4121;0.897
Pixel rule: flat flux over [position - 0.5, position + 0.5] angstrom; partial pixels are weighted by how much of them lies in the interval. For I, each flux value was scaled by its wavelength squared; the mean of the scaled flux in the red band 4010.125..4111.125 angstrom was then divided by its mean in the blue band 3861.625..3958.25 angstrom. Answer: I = 1.2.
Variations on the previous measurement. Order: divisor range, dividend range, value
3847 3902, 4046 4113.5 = 1.24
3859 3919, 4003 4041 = 1.25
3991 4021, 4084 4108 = 0.92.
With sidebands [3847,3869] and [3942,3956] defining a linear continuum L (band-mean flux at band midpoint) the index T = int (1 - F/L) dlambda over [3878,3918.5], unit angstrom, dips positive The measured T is 3.7 angstrom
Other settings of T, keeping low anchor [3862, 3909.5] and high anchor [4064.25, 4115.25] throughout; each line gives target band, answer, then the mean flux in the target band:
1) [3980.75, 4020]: -4.1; 0.903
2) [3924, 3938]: 1.3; 0.719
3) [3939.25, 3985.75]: 2.7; 0.757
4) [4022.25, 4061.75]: -4.5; 0.929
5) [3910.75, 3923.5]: -1.2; 0.863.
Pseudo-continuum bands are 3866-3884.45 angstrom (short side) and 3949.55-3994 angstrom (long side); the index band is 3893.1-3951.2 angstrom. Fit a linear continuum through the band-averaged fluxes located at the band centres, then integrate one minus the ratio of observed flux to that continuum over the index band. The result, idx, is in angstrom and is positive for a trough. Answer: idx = -1.9 angstrom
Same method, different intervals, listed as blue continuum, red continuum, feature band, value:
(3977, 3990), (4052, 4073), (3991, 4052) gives -3.5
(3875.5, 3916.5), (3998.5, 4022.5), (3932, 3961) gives 1.6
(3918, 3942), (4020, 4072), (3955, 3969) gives 2.0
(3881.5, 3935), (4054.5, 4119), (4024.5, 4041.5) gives -2.2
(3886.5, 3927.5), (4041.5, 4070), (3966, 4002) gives 3.4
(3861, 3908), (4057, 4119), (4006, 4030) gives -2.8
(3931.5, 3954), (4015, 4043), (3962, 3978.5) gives 3.8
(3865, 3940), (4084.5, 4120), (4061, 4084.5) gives -2.8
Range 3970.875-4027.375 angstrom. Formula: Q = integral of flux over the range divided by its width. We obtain 0.865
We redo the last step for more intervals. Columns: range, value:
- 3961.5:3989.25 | 0.713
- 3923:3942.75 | 0.75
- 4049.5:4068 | 0.93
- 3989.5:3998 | 0.898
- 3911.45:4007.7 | 0.798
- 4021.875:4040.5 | 0.935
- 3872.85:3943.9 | 0.772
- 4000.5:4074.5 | 0.927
